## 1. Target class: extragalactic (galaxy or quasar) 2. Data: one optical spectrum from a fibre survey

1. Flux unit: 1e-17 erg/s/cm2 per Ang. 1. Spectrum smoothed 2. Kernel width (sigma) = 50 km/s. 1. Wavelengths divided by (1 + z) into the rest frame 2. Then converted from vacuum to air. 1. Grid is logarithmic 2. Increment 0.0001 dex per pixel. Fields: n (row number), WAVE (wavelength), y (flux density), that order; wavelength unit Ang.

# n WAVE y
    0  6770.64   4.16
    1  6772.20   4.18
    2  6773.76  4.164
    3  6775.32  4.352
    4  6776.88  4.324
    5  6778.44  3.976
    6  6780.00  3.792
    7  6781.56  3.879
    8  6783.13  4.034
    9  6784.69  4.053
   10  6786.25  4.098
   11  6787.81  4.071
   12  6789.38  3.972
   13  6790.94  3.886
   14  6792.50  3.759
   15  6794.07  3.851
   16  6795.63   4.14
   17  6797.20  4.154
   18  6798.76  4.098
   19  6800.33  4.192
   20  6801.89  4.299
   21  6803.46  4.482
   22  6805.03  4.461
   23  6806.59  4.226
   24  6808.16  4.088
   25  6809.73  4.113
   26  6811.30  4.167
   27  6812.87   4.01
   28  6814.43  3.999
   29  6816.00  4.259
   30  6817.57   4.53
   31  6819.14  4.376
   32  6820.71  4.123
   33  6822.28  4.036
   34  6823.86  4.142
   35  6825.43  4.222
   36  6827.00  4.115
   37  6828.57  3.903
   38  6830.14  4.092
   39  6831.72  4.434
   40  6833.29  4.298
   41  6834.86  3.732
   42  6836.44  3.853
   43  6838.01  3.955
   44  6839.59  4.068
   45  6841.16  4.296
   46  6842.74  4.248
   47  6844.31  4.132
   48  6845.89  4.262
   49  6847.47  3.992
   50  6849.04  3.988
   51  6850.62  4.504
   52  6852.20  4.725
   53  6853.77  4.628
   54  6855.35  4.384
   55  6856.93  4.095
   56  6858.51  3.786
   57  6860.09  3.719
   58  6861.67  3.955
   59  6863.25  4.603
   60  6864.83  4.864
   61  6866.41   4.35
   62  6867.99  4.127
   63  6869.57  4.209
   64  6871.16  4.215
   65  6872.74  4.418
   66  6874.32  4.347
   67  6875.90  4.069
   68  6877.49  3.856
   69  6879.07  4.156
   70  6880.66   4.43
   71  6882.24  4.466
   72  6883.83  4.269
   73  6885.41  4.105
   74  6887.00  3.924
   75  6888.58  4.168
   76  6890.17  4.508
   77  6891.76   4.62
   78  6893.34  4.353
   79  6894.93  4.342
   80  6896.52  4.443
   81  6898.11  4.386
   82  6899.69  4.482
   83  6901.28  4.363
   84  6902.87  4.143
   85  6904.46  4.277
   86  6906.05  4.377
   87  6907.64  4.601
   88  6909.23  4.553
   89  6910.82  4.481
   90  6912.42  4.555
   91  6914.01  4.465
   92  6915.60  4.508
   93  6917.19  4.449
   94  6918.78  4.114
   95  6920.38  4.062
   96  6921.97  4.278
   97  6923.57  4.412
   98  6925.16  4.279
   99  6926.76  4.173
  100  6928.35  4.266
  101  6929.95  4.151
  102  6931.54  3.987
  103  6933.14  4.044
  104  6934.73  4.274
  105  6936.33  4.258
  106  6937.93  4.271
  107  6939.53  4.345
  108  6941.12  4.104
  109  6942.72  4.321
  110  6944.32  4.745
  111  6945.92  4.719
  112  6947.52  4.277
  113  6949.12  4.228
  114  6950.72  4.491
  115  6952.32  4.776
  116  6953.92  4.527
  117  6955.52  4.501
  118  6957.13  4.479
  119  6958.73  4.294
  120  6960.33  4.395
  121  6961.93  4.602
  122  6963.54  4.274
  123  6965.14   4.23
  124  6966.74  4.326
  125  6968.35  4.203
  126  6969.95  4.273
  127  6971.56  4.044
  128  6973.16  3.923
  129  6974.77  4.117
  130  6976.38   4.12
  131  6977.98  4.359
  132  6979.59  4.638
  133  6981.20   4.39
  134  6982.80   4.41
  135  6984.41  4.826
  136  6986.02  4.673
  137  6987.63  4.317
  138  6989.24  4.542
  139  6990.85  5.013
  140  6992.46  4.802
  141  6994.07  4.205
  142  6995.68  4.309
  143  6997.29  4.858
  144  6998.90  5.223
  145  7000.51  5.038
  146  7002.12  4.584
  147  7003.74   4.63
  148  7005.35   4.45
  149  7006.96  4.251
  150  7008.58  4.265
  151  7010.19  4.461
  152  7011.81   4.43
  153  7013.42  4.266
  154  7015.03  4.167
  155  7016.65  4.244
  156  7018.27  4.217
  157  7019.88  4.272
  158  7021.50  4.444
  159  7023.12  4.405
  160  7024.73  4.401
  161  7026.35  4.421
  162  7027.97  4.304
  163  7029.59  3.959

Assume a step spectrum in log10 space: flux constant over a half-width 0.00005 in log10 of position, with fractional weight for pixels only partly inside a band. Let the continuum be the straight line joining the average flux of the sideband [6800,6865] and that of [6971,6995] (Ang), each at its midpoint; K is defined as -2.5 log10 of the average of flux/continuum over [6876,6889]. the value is 0.03 mag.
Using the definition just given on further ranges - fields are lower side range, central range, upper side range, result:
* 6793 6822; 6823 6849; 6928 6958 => 0.03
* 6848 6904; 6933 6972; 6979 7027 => 0.01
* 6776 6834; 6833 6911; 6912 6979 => -0.01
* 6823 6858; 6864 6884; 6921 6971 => -0.02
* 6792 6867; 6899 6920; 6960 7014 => -0.02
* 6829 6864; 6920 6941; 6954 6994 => 0.03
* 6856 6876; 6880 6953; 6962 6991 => -0.02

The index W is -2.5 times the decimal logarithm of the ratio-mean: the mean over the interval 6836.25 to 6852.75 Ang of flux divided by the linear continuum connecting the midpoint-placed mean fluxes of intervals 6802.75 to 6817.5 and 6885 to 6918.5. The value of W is 0.02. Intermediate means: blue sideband 4.22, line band 4.19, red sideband 4.39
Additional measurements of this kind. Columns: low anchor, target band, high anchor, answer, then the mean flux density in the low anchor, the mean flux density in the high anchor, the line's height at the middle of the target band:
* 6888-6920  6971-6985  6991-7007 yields 0.07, 4.41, 4.67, 4.61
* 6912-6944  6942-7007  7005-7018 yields -0.05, 4.27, 4.31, 4.29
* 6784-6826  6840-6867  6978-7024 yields -0.01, 4.14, 4.51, 4.23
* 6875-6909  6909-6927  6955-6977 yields -0.02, 4.31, 4.27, 4.29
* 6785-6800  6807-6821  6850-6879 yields -0.03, 4.01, 4.27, 4.09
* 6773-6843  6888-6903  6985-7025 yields -0.03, 4.12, 4.5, 4.29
